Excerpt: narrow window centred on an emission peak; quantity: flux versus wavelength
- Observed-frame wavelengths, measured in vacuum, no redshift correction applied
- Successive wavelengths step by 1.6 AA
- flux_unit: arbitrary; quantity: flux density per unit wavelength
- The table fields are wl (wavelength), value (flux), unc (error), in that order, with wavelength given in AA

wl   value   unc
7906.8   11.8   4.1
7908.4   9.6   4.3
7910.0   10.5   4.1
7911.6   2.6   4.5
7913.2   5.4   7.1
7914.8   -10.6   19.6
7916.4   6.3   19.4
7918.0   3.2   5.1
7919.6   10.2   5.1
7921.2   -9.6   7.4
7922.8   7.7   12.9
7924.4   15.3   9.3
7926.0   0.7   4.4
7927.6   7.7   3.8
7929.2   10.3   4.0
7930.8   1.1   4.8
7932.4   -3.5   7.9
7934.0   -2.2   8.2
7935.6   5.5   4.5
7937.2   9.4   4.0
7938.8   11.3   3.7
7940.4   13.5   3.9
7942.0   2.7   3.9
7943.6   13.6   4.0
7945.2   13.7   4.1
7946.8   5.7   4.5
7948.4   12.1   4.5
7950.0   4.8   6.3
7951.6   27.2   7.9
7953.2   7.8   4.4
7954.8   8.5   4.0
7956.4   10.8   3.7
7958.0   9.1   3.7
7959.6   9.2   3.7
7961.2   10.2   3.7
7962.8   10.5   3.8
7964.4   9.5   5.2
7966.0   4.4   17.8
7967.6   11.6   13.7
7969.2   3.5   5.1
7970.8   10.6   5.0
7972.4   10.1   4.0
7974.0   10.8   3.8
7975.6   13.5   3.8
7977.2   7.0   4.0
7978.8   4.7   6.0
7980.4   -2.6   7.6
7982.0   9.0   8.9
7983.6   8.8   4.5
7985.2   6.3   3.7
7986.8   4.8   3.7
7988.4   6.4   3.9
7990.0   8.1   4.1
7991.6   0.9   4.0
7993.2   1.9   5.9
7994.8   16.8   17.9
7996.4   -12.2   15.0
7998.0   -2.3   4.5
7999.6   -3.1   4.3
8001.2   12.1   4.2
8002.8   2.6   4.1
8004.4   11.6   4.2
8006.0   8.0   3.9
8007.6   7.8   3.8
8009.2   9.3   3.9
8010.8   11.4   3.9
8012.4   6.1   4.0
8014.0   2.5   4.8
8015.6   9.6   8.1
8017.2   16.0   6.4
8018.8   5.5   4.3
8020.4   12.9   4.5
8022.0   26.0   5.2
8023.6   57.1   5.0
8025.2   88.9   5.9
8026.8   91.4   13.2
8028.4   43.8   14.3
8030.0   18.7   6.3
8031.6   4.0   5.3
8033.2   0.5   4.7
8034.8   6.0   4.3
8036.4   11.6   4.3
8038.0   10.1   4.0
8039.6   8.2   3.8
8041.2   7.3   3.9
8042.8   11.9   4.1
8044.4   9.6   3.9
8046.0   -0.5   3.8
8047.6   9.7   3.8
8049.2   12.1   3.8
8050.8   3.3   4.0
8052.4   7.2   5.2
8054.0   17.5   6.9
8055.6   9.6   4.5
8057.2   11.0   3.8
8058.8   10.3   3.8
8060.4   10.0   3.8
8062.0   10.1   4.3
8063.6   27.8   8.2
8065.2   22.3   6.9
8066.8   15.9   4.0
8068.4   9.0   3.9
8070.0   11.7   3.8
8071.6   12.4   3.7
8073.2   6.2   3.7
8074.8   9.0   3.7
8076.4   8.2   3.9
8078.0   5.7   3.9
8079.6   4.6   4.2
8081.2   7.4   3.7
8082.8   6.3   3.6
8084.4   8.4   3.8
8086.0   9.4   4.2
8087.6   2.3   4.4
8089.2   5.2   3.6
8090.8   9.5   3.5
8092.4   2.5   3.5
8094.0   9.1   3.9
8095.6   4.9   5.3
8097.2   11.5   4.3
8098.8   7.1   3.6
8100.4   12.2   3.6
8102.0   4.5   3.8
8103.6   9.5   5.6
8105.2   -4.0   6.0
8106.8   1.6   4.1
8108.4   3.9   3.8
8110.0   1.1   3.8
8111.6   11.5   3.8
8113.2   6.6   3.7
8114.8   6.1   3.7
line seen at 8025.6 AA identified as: H-gamma 4340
